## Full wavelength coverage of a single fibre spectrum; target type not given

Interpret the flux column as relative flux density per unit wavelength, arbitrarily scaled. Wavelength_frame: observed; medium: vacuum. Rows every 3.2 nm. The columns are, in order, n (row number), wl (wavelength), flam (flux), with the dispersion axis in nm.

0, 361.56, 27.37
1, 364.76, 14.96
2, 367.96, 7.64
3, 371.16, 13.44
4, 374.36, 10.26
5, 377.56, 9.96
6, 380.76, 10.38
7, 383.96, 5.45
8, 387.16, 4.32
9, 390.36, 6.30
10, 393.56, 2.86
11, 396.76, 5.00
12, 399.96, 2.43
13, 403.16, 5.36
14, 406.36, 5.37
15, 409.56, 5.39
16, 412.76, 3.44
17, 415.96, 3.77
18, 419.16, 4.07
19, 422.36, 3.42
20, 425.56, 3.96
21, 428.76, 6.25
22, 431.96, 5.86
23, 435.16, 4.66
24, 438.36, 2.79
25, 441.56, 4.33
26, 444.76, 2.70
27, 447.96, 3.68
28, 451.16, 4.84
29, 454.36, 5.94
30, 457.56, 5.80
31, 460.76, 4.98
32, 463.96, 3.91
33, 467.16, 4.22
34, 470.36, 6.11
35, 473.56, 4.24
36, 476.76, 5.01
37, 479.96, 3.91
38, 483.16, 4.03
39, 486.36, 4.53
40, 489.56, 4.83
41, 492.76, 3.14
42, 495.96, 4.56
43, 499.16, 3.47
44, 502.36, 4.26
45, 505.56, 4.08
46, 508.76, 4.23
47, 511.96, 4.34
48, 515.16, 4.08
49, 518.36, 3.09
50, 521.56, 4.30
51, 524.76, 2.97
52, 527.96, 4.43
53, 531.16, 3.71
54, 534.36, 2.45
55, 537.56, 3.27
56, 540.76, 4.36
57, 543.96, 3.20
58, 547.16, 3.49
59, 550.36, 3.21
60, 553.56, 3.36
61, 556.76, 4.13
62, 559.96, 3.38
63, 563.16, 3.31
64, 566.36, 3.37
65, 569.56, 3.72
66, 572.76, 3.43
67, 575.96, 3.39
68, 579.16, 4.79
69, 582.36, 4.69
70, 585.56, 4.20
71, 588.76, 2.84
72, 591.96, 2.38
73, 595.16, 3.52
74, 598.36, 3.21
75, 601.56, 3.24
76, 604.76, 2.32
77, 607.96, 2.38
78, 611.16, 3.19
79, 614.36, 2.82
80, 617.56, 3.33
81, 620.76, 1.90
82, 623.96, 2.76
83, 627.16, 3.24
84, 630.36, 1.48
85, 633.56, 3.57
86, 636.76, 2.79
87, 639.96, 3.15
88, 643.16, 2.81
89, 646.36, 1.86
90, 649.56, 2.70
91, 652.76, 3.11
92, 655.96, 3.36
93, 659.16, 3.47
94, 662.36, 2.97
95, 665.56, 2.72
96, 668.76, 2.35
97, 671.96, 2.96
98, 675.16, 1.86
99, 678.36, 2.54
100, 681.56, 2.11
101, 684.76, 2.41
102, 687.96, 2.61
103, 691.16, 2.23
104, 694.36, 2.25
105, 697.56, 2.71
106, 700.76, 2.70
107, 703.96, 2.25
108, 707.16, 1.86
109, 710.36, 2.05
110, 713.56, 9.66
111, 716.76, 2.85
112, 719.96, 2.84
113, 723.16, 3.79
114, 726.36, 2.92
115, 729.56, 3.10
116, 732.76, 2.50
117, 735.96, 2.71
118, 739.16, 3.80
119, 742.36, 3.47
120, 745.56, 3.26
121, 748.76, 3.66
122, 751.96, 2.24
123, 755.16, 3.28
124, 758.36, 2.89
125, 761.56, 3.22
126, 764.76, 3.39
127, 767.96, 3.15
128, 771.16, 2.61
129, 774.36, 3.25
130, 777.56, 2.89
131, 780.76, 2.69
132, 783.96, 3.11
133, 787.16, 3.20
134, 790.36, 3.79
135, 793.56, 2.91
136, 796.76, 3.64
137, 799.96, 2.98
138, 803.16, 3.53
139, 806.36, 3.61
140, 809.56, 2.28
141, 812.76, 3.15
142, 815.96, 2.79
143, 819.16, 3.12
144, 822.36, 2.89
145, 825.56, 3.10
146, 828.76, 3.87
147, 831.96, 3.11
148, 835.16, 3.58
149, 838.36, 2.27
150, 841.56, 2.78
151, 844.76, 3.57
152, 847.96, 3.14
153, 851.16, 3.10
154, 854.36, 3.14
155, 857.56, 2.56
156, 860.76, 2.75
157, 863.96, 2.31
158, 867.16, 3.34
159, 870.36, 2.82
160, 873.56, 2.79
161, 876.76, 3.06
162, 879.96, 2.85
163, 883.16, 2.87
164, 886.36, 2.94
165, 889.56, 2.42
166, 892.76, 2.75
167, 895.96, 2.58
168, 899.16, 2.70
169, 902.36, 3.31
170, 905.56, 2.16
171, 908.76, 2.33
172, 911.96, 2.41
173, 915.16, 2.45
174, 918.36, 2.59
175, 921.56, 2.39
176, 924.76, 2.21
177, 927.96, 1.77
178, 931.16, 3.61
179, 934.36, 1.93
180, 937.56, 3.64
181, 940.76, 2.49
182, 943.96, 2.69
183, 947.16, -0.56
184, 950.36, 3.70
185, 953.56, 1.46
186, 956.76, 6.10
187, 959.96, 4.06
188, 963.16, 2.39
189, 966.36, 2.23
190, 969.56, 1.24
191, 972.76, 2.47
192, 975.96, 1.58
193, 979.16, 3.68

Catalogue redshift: 0.913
